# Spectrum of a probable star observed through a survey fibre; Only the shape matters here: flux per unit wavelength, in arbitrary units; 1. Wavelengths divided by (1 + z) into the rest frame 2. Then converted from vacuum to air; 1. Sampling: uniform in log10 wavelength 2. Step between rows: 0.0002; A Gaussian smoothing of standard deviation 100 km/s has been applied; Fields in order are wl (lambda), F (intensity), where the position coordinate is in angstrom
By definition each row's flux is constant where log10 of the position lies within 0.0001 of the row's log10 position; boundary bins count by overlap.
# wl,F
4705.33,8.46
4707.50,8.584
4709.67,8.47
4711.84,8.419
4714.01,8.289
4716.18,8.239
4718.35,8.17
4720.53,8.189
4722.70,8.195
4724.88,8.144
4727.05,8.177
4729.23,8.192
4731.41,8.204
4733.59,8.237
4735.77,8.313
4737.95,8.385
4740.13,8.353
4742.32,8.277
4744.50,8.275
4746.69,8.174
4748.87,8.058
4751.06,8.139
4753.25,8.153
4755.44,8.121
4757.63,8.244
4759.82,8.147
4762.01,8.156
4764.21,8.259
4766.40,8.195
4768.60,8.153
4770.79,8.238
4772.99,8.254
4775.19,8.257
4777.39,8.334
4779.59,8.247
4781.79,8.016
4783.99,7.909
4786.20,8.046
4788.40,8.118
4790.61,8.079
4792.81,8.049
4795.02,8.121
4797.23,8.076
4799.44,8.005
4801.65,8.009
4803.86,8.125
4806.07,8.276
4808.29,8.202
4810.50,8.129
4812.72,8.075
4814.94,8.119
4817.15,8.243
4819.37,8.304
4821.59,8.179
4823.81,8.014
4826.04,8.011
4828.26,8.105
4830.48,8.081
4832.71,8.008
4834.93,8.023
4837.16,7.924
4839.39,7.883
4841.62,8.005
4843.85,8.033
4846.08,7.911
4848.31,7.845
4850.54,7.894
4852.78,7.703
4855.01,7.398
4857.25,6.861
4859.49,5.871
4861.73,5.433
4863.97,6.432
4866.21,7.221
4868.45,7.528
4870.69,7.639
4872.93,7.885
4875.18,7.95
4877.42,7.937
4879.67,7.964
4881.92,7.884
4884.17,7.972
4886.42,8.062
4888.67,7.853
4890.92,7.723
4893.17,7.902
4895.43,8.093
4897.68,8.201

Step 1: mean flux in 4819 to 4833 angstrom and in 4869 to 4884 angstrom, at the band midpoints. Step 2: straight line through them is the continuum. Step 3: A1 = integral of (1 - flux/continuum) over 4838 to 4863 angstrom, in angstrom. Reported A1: 2.0 angstrom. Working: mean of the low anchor 8.09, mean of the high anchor 7.87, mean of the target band 7.35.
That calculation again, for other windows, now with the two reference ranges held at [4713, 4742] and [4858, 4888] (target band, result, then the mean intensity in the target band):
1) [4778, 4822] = -1.8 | 8.12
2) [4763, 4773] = -0.3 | 8.21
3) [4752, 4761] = -0.1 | 8.17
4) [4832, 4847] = -0.8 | 7.97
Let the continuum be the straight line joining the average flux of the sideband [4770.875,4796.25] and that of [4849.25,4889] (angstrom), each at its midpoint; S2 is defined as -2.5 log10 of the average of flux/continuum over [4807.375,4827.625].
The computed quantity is -0.04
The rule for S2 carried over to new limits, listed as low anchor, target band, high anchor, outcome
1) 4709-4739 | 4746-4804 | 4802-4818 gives 0.01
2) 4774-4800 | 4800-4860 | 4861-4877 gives -0.04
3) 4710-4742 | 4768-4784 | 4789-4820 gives 0.00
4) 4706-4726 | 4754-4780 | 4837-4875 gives -0.03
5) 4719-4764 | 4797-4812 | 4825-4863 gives -0.04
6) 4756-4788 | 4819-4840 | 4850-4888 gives -0.05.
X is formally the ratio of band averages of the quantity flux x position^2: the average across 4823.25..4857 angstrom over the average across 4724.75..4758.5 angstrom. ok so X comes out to 1.00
